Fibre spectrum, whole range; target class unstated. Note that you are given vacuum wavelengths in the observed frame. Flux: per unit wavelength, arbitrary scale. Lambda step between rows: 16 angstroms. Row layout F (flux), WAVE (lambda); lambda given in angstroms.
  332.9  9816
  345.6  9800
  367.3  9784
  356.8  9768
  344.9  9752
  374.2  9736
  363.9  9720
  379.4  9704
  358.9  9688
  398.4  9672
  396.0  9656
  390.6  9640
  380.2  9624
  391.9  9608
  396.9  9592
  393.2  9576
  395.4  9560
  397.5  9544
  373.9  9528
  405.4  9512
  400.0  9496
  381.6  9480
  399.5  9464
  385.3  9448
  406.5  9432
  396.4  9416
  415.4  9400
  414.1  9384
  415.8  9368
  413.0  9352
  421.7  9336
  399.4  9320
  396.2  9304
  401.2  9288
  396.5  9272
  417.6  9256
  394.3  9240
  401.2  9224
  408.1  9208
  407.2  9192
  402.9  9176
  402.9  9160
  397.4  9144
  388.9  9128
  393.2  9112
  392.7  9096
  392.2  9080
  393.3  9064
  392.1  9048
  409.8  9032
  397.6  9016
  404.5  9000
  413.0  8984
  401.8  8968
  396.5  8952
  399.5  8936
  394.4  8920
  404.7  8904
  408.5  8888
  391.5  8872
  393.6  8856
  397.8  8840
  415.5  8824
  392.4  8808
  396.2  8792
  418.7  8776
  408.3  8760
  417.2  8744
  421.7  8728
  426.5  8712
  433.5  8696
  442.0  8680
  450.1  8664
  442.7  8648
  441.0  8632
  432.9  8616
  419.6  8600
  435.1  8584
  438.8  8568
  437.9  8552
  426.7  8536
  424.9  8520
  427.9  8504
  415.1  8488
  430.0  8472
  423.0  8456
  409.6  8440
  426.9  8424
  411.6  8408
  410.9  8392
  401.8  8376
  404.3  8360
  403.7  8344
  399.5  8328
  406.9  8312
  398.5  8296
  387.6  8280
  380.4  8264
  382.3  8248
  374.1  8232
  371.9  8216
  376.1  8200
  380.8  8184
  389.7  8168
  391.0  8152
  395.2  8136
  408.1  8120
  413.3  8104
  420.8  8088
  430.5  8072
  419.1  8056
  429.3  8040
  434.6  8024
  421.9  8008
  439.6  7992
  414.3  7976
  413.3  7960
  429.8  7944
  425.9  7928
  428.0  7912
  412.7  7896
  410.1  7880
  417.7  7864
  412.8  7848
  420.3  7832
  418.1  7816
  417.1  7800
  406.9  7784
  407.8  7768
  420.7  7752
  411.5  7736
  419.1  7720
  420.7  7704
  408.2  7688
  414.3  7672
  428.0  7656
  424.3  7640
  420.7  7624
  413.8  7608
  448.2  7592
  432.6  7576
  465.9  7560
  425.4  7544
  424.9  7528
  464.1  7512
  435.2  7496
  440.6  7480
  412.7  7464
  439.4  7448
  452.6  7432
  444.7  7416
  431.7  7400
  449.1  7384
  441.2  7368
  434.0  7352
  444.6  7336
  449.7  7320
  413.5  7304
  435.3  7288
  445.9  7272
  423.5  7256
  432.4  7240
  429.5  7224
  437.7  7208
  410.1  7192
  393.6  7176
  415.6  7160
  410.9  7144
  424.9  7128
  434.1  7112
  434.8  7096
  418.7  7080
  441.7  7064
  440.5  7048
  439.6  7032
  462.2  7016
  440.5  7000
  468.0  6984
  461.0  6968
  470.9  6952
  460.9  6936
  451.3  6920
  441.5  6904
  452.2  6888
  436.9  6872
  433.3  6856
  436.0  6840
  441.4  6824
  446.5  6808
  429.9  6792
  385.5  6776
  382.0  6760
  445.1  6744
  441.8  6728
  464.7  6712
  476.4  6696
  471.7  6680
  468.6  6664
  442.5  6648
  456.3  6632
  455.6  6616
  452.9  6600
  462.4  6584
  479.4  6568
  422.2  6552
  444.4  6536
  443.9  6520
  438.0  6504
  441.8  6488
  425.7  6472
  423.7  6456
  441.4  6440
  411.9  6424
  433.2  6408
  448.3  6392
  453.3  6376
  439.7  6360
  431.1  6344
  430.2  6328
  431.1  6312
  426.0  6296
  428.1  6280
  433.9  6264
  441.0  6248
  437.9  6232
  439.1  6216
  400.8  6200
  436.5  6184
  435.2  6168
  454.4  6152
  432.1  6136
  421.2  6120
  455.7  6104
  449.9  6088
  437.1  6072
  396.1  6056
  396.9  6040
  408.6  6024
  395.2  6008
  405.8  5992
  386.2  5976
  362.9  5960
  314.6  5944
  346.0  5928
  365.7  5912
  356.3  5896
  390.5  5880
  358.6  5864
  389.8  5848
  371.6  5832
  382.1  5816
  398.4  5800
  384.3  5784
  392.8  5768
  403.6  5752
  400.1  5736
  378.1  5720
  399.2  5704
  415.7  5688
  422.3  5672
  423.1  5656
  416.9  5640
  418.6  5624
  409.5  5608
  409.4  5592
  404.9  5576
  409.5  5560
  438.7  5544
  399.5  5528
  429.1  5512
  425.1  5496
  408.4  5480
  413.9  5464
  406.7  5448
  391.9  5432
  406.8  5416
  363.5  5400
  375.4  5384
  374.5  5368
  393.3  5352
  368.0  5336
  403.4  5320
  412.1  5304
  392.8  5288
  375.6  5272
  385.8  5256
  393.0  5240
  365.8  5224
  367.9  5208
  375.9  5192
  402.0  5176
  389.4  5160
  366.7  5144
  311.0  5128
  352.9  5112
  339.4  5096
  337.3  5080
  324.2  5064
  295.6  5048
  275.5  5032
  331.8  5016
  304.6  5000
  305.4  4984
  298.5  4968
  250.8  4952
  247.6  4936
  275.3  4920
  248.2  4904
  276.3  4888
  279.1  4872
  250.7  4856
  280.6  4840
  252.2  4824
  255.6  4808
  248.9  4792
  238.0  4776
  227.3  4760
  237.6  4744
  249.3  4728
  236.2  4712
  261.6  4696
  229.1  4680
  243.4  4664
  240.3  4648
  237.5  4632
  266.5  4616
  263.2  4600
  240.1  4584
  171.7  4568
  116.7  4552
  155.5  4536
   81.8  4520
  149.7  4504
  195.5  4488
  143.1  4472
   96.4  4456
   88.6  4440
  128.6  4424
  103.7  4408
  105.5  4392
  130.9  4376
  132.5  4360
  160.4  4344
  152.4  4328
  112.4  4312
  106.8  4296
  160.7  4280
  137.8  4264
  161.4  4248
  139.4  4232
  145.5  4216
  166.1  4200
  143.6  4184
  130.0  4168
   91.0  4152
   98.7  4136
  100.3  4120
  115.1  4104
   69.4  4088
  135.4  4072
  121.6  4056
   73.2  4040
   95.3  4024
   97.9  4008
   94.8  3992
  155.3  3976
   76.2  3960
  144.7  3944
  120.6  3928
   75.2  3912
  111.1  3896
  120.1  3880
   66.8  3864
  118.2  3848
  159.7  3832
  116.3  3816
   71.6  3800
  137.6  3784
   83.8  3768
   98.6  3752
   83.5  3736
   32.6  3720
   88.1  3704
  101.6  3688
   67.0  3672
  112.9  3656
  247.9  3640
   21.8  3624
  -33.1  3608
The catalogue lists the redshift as 0.15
